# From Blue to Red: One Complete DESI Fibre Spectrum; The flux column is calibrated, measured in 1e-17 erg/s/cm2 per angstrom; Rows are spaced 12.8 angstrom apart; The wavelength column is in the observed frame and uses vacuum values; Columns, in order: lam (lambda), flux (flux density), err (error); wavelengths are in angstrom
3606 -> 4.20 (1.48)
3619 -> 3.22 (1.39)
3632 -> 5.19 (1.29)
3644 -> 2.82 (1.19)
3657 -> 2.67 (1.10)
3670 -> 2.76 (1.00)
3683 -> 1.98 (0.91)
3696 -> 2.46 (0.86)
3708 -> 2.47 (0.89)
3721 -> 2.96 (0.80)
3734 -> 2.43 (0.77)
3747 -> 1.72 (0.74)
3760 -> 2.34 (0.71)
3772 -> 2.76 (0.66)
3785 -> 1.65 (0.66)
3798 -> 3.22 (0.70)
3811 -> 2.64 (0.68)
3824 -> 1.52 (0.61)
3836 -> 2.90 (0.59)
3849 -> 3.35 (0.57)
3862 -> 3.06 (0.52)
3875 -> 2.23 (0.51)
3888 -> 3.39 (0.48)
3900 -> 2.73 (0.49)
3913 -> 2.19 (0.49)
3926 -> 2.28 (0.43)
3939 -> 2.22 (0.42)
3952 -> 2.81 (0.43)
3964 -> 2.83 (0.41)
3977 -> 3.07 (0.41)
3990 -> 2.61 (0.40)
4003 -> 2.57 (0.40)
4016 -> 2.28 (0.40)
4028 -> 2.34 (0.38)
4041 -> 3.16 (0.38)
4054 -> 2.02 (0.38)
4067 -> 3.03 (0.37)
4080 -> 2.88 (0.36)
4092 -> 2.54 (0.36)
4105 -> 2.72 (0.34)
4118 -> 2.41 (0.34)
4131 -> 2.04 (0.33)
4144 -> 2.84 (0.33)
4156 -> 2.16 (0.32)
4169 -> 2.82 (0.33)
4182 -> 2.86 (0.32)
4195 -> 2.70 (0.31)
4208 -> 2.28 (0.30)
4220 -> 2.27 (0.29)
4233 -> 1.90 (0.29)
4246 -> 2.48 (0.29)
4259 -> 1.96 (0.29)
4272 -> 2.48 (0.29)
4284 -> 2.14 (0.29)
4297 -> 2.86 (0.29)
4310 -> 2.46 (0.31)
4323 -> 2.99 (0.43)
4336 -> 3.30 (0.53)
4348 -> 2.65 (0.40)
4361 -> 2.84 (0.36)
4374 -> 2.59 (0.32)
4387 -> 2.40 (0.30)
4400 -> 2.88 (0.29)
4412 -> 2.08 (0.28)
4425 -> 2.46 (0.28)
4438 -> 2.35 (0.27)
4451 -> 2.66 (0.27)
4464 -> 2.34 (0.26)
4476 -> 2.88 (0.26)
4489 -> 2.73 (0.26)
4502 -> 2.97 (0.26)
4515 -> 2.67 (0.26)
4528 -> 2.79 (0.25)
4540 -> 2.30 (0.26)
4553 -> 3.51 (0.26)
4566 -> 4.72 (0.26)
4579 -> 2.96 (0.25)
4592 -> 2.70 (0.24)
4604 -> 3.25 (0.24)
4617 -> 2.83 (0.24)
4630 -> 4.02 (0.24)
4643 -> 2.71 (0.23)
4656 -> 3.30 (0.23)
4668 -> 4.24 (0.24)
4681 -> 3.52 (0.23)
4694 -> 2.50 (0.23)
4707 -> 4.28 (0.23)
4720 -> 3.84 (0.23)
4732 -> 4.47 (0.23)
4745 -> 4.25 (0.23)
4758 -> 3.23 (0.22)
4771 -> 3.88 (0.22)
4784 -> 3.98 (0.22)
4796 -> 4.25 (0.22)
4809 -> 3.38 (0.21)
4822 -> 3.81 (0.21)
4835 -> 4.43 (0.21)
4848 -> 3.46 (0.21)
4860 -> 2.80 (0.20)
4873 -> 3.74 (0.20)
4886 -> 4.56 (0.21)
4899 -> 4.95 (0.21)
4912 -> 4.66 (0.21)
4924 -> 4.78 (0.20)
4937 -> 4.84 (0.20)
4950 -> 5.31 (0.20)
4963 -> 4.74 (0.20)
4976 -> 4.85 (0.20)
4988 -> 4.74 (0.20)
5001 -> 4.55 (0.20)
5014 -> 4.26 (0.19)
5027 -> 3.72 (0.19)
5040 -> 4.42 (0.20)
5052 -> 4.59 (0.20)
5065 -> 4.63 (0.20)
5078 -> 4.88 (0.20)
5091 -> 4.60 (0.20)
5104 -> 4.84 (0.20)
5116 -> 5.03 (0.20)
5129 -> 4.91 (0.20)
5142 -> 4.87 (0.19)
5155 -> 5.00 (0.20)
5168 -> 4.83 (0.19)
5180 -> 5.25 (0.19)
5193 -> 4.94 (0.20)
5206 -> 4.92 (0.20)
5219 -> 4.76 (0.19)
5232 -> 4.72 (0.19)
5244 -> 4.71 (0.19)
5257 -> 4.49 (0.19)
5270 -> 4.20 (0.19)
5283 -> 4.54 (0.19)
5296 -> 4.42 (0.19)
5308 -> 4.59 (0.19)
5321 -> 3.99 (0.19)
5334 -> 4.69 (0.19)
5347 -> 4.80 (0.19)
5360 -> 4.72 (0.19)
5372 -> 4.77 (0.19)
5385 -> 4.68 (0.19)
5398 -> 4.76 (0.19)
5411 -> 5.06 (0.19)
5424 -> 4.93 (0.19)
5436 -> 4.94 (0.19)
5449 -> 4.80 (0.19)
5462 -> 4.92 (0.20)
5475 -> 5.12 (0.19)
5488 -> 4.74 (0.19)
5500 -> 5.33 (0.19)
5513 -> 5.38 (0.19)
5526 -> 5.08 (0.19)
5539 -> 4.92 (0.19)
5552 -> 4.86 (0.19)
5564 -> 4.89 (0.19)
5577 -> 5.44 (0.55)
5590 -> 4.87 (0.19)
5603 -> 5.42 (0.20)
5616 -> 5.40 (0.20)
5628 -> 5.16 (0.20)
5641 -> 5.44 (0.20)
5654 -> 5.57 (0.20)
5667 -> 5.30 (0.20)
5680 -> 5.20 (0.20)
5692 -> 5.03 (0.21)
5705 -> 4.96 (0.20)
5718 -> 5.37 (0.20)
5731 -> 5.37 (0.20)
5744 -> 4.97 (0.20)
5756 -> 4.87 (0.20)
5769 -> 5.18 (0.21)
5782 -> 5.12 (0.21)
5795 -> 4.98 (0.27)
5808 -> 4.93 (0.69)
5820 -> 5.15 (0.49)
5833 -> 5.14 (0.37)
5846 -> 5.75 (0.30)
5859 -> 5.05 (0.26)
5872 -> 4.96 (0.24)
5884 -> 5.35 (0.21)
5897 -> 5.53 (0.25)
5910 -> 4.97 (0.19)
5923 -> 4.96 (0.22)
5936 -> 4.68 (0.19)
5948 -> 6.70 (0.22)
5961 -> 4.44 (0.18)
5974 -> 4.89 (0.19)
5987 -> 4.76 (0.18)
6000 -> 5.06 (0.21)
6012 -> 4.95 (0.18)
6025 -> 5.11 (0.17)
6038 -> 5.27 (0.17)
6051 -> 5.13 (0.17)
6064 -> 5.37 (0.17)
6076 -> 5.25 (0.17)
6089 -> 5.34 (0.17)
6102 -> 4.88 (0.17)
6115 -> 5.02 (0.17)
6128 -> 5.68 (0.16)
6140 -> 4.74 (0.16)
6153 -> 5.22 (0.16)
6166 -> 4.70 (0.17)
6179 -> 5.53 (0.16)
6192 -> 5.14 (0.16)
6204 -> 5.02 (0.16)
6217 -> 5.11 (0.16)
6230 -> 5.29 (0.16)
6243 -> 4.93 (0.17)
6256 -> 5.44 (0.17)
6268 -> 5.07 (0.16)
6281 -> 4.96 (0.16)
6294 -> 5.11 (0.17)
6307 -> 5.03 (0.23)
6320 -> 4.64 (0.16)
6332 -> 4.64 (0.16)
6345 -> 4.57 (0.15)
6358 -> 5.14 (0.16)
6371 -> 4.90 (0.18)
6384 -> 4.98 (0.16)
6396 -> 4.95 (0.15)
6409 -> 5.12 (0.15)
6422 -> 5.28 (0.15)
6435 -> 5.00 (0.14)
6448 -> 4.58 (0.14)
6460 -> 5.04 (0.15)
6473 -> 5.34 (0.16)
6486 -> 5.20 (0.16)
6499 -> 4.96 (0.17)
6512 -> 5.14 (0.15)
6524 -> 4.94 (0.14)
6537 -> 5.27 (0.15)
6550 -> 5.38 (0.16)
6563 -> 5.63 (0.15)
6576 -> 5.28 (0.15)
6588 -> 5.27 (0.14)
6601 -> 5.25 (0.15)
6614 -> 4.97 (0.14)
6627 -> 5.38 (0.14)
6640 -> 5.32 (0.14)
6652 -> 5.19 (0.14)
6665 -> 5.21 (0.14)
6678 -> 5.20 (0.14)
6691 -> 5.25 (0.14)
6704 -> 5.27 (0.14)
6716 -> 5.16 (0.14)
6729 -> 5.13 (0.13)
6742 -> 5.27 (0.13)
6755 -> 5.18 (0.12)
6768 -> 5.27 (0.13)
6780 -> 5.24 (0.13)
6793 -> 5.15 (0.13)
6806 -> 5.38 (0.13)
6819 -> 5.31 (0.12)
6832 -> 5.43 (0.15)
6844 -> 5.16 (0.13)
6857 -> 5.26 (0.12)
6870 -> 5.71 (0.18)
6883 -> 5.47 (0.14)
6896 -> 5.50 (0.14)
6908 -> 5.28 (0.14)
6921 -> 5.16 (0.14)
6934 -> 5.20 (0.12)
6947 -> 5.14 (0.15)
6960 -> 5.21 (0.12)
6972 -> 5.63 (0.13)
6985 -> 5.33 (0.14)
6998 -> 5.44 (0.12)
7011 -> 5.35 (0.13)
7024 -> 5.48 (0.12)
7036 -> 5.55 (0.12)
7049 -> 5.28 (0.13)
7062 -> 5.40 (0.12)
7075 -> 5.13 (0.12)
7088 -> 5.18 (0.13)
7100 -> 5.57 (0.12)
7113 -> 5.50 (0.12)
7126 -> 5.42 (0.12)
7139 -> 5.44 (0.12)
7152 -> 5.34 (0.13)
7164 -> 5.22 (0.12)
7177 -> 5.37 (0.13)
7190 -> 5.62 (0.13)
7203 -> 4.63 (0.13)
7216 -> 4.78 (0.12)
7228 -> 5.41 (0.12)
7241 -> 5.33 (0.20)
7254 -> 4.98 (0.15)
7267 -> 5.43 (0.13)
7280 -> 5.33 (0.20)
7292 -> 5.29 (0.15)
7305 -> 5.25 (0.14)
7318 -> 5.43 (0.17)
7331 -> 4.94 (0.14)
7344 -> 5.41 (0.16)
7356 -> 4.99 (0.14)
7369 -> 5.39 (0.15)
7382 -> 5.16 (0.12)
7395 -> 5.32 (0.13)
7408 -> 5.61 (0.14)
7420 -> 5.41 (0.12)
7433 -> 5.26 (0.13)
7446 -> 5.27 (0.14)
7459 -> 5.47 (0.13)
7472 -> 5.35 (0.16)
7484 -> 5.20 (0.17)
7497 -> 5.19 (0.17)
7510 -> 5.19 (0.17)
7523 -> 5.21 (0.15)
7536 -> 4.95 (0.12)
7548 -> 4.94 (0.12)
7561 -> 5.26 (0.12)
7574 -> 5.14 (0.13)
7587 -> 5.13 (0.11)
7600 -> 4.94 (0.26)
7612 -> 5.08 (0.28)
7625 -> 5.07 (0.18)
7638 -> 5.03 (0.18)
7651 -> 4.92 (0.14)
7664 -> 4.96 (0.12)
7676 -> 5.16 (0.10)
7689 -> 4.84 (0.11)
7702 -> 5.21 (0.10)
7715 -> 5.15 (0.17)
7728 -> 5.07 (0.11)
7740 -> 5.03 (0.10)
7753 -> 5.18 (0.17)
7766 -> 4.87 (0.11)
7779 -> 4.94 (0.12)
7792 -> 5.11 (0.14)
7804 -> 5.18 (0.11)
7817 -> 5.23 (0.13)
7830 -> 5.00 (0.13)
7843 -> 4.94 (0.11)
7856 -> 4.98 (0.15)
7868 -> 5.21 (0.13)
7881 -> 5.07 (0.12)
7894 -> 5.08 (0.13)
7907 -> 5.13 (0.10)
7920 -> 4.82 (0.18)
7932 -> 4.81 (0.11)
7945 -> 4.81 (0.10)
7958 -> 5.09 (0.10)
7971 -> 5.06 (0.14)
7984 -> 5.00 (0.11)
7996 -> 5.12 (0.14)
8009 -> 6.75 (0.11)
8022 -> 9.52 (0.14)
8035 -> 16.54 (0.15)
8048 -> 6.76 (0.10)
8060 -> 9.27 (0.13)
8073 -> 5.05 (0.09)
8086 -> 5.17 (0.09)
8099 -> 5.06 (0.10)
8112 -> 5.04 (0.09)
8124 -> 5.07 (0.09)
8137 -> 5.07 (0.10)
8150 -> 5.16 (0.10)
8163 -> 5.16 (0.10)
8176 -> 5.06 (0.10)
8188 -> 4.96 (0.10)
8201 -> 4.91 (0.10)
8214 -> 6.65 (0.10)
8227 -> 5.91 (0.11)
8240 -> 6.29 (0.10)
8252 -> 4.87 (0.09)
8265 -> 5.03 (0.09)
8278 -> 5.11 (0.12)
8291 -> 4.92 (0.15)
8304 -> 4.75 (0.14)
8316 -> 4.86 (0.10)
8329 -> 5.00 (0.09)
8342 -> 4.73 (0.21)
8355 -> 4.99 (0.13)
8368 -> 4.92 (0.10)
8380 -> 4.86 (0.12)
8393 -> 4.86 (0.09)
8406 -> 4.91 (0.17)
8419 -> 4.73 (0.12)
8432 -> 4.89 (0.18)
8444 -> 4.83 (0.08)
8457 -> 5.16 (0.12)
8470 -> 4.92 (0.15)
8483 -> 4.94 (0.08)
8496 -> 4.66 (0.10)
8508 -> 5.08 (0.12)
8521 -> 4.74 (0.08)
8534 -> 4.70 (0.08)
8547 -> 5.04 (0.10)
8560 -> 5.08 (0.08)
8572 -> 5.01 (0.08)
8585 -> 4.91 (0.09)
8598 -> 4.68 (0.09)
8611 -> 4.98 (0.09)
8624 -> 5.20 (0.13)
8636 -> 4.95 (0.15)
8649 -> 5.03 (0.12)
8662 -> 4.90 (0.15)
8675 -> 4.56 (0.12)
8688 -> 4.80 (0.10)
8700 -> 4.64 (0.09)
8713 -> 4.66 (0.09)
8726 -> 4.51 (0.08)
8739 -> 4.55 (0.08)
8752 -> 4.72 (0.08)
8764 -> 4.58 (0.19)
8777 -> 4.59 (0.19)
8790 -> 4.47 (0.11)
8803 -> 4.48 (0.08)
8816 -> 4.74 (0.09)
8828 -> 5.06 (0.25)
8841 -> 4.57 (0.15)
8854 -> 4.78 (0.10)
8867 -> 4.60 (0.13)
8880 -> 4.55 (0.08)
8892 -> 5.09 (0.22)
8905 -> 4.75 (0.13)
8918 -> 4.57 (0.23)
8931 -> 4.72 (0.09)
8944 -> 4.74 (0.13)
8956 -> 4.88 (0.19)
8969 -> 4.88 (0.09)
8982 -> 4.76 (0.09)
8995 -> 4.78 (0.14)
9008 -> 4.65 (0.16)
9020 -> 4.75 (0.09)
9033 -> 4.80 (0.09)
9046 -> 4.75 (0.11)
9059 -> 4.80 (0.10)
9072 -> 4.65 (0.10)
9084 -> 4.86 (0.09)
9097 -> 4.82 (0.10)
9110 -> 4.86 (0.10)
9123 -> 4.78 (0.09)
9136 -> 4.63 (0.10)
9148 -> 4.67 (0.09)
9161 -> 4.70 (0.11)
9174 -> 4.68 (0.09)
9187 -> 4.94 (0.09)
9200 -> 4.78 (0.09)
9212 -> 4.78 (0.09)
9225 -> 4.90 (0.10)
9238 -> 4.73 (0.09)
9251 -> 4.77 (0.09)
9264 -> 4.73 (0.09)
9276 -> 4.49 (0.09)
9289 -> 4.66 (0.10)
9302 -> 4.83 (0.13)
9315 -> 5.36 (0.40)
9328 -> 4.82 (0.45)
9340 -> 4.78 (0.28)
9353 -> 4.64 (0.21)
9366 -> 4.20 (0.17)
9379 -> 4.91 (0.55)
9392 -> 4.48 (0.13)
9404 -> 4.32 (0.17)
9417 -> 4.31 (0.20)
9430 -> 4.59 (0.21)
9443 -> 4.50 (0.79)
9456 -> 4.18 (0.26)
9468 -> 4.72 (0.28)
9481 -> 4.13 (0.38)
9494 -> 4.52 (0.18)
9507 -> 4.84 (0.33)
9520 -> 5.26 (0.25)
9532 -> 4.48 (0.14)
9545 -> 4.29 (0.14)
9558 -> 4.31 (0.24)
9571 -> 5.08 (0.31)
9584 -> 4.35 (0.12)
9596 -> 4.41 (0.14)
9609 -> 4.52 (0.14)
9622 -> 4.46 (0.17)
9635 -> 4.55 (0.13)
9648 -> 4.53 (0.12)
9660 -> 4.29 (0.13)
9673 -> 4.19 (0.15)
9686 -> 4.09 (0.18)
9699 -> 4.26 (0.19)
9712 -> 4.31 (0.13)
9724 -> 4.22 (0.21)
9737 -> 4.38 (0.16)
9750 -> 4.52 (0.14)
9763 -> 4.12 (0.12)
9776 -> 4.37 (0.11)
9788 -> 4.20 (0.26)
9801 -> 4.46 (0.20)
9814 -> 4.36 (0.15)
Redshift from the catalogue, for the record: 0.223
